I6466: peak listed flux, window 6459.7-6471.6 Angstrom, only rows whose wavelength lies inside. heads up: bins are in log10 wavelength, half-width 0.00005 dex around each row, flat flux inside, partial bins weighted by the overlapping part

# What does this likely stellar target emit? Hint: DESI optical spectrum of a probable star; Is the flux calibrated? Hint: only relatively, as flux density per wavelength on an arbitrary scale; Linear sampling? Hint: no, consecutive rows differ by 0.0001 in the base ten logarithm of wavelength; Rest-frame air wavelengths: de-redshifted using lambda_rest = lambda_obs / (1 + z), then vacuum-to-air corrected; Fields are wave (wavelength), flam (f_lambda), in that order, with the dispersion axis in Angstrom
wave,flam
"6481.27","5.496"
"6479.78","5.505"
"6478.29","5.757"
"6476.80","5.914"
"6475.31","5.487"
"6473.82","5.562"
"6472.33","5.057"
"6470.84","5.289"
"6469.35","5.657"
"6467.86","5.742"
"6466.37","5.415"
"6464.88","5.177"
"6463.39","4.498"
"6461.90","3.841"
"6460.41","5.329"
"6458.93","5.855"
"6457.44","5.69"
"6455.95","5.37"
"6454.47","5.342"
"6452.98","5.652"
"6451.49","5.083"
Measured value 5.742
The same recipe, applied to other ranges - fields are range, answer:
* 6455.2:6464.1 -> 5.855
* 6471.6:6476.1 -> 5.562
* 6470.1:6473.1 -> 5.289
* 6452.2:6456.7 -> 5.652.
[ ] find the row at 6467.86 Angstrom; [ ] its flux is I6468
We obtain 5.742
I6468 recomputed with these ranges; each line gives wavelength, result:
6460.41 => 5.329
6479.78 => 5.505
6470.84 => 5.289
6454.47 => 5.342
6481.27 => 5.496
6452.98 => 5.652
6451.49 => 5.083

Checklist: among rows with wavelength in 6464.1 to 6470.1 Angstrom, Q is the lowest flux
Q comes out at 5.177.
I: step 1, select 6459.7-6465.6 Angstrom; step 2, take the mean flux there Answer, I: 4.7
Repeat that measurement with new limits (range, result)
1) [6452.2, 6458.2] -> 5.5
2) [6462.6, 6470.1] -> 5.28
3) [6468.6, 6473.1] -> 5.34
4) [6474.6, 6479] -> 5.72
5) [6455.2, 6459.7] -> 5.64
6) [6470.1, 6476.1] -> 5.36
